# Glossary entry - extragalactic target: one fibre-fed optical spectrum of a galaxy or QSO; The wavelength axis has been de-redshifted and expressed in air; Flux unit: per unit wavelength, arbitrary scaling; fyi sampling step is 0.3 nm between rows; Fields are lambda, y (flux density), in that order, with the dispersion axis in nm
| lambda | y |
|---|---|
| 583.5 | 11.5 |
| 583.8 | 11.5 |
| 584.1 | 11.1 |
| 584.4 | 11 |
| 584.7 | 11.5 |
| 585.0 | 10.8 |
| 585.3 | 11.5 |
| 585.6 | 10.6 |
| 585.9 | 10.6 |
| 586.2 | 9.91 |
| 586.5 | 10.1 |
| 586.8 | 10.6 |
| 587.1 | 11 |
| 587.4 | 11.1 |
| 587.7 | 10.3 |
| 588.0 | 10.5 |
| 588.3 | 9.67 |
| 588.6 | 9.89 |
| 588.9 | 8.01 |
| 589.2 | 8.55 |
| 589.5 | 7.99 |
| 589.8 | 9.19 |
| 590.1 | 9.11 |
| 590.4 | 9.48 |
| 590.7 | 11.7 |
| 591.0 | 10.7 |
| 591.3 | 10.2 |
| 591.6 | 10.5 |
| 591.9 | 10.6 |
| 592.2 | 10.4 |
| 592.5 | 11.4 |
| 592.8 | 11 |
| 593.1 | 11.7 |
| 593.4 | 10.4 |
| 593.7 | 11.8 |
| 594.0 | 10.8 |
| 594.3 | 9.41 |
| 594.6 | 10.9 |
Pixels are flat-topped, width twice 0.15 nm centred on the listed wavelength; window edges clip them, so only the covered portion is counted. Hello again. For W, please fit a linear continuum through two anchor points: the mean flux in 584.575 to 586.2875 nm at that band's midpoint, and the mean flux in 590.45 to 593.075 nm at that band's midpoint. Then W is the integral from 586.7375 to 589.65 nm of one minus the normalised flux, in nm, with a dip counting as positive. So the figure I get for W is 0.29 nm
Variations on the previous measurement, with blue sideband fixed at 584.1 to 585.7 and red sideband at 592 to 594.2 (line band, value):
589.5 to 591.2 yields 0.183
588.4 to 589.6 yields 0.258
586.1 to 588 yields 0.096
